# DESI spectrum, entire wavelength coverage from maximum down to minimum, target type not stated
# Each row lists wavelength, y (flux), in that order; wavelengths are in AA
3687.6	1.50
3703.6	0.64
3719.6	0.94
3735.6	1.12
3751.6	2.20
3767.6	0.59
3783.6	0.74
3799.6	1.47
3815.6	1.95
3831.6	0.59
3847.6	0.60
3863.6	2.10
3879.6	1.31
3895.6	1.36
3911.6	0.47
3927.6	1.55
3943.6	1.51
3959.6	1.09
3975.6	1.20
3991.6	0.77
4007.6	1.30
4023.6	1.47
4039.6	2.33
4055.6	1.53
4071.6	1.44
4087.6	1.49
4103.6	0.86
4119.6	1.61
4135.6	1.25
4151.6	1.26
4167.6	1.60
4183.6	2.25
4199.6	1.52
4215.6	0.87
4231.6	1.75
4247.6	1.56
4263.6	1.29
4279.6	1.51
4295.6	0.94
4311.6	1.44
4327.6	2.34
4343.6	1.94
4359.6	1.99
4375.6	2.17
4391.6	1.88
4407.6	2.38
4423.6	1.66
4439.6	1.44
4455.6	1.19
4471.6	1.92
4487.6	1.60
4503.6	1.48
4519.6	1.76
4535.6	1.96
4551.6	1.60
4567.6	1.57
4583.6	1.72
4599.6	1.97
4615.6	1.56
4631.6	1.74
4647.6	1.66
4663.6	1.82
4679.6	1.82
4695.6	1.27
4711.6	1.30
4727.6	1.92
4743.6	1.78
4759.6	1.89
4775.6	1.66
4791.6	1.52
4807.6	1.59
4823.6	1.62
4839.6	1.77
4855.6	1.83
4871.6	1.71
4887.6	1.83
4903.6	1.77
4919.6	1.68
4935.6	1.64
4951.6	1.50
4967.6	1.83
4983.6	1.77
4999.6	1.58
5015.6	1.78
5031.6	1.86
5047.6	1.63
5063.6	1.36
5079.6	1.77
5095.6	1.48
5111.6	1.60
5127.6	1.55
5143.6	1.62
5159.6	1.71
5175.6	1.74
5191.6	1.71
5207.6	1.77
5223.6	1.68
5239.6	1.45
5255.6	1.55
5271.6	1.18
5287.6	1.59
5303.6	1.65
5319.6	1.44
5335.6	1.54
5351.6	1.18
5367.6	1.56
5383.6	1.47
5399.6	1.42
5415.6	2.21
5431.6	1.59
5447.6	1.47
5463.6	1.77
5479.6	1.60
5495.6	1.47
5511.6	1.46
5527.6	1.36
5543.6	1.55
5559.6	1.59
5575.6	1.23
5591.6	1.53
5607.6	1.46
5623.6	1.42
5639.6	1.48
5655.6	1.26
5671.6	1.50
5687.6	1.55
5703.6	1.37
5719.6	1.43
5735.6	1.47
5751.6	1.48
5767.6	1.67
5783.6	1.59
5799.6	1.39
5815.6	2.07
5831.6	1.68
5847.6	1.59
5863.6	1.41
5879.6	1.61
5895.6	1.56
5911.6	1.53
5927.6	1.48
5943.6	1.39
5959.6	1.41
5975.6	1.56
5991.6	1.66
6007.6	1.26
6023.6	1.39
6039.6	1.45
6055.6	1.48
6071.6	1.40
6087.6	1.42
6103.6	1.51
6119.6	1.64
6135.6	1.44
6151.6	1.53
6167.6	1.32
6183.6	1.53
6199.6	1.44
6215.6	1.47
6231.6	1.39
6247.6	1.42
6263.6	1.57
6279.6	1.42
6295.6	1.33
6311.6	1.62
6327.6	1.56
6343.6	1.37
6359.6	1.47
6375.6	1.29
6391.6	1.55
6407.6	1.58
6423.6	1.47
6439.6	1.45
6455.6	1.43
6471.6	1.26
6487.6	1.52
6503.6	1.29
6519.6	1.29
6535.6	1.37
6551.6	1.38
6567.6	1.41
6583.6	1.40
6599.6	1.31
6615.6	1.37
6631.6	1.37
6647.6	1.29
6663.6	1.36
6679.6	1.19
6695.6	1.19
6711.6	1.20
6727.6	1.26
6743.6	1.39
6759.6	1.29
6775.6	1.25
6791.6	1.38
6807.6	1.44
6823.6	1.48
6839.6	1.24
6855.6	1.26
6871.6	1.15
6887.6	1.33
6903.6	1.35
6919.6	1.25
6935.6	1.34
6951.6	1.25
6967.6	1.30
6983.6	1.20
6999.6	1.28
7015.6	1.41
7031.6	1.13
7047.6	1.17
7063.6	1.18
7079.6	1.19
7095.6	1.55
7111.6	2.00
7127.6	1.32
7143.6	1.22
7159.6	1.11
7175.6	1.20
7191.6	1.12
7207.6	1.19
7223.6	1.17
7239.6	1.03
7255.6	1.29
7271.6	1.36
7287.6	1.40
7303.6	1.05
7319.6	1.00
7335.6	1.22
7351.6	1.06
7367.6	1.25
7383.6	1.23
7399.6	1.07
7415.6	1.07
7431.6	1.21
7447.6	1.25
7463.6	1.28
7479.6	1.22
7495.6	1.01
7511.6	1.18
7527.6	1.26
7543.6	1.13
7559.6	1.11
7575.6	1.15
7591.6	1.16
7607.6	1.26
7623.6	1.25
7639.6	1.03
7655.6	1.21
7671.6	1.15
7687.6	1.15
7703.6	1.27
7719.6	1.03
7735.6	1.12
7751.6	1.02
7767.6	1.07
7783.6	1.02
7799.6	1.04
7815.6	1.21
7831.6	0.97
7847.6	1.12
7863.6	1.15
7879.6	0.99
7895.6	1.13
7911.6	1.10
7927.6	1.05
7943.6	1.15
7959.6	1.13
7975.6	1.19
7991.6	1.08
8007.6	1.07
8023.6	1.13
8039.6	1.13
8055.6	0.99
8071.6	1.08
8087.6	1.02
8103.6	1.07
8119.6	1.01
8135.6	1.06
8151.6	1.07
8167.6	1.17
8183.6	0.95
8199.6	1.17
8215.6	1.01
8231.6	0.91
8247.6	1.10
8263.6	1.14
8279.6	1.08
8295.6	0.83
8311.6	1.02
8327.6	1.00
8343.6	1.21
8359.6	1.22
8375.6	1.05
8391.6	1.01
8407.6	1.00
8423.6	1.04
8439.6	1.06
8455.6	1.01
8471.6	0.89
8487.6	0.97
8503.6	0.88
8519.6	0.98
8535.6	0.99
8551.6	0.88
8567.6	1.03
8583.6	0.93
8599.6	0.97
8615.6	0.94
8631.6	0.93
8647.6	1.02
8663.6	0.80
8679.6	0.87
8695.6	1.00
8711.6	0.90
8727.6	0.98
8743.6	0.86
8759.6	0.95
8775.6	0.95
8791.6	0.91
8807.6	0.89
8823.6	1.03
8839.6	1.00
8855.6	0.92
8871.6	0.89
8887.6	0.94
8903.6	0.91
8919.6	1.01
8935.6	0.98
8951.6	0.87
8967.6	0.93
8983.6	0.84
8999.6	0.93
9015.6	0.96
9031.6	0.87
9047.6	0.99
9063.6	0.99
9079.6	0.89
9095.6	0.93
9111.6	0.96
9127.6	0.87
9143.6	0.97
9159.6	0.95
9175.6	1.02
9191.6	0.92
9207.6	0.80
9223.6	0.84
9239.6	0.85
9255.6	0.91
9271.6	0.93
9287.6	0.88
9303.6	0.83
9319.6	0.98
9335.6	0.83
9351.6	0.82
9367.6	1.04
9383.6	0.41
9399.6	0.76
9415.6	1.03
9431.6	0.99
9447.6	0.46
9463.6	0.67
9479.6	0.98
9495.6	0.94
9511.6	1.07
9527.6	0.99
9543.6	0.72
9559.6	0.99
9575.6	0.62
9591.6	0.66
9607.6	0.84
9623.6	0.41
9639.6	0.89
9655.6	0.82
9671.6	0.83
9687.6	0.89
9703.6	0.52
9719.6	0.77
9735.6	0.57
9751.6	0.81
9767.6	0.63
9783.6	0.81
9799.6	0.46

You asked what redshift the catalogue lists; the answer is 0.08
